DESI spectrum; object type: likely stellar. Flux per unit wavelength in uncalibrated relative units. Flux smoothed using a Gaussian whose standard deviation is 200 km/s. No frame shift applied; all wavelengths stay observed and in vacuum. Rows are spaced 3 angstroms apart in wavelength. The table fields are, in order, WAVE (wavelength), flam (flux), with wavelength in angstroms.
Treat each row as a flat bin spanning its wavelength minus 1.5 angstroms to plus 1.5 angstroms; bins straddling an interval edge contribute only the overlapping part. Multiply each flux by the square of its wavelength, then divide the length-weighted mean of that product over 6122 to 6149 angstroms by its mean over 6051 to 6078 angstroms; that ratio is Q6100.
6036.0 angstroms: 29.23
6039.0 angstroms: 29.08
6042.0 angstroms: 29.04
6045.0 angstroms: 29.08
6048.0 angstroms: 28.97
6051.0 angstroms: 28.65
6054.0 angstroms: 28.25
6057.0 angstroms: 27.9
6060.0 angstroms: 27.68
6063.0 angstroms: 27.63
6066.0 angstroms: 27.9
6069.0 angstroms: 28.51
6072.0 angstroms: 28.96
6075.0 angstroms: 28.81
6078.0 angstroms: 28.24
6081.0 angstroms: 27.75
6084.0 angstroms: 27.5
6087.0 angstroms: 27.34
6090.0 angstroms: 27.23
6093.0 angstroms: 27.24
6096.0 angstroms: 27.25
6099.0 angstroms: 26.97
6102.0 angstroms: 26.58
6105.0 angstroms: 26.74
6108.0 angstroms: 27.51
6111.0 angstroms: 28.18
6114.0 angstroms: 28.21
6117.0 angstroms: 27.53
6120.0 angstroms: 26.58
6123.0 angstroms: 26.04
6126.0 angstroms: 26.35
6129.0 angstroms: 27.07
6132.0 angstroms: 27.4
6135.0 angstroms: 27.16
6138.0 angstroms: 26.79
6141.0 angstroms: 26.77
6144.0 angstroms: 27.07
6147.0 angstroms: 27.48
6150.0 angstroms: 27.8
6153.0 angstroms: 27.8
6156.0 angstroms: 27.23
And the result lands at 1.0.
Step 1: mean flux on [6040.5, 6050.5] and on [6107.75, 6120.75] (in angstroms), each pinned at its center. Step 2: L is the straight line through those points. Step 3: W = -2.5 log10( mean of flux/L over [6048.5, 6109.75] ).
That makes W 0.02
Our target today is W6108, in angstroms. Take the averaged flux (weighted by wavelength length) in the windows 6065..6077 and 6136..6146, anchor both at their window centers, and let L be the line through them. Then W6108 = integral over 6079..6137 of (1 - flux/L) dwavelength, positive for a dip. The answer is 1.03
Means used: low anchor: 28.6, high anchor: 26.9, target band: 27.2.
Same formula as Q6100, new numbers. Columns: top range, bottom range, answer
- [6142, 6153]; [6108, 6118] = 0.99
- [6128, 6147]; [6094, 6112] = 1.01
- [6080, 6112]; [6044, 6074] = 0.97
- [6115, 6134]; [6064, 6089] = 0.97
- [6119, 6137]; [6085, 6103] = 1.00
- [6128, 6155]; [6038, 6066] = 0.99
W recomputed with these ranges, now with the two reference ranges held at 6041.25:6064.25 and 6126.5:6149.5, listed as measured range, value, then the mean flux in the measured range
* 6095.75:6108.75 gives 0.03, 27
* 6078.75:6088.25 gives 0.01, 27.6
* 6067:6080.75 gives -0.02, 28.5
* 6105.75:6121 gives 0.00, 27.6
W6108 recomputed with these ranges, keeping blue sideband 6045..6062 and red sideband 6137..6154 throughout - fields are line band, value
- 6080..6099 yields 0.4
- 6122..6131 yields 0.3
